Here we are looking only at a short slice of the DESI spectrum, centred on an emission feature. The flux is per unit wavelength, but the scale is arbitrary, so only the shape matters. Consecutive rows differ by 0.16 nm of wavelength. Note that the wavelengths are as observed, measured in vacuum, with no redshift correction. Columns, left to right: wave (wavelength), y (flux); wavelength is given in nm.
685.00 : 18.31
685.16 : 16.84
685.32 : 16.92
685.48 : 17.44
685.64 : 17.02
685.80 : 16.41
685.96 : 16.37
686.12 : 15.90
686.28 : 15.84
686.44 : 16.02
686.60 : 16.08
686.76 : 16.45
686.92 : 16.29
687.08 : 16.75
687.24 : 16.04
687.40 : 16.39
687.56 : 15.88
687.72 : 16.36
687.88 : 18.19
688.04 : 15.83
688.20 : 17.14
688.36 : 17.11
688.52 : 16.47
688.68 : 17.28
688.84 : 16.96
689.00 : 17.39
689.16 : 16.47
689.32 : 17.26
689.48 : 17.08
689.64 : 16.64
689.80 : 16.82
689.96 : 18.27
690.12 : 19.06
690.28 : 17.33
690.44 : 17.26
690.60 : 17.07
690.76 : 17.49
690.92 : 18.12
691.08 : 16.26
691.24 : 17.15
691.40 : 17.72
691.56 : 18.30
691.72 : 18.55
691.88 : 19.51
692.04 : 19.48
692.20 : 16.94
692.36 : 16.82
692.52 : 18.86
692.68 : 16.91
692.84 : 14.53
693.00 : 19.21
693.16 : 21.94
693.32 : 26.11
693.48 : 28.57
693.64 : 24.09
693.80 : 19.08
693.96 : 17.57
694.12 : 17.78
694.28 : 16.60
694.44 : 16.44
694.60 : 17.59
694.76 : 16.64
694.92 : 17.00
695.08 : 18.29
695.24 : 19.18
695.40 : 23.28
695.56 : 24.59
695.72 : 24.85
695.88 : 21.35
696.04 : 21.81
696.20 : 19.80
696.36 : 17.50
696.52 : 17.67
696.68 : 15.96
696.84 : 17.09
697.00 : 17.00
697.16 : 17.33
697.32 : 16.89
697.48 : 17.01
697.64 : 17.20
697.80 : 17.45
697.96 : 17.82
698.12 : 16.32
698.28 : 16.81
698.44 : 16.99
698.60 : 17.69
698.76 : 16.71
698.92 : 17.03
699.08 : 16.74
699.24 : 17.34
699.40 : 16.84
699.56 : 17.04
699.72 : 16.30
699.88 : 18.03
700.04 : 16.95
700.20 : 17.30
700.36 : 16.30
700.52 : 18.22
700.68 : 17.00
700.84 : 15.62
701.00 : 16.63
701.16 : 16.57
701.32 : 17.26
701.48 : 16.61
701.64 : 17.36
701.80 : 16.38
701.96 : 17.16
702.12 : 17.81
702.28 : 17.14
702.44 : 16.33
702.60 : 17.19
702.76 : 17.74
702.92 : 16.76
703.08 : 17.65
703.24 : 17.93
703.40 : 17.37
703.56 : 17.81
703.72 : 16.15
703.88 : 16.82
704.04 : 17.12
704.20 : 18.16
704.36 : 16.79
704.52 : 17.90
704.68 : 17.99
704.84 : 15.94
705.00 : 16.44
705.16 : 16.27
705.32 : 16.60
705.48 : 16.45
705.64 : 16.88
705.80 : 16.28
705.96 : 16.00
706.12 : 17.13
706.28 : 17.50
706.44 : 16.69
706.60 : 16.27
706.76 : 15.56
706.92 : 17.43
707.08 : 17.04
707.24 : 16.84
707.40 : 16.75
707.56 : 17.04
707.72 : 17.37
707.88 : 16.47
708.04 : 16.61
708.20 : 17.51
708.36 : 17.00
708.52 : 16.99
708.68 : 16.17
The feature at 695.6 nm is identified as [N II] 6583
